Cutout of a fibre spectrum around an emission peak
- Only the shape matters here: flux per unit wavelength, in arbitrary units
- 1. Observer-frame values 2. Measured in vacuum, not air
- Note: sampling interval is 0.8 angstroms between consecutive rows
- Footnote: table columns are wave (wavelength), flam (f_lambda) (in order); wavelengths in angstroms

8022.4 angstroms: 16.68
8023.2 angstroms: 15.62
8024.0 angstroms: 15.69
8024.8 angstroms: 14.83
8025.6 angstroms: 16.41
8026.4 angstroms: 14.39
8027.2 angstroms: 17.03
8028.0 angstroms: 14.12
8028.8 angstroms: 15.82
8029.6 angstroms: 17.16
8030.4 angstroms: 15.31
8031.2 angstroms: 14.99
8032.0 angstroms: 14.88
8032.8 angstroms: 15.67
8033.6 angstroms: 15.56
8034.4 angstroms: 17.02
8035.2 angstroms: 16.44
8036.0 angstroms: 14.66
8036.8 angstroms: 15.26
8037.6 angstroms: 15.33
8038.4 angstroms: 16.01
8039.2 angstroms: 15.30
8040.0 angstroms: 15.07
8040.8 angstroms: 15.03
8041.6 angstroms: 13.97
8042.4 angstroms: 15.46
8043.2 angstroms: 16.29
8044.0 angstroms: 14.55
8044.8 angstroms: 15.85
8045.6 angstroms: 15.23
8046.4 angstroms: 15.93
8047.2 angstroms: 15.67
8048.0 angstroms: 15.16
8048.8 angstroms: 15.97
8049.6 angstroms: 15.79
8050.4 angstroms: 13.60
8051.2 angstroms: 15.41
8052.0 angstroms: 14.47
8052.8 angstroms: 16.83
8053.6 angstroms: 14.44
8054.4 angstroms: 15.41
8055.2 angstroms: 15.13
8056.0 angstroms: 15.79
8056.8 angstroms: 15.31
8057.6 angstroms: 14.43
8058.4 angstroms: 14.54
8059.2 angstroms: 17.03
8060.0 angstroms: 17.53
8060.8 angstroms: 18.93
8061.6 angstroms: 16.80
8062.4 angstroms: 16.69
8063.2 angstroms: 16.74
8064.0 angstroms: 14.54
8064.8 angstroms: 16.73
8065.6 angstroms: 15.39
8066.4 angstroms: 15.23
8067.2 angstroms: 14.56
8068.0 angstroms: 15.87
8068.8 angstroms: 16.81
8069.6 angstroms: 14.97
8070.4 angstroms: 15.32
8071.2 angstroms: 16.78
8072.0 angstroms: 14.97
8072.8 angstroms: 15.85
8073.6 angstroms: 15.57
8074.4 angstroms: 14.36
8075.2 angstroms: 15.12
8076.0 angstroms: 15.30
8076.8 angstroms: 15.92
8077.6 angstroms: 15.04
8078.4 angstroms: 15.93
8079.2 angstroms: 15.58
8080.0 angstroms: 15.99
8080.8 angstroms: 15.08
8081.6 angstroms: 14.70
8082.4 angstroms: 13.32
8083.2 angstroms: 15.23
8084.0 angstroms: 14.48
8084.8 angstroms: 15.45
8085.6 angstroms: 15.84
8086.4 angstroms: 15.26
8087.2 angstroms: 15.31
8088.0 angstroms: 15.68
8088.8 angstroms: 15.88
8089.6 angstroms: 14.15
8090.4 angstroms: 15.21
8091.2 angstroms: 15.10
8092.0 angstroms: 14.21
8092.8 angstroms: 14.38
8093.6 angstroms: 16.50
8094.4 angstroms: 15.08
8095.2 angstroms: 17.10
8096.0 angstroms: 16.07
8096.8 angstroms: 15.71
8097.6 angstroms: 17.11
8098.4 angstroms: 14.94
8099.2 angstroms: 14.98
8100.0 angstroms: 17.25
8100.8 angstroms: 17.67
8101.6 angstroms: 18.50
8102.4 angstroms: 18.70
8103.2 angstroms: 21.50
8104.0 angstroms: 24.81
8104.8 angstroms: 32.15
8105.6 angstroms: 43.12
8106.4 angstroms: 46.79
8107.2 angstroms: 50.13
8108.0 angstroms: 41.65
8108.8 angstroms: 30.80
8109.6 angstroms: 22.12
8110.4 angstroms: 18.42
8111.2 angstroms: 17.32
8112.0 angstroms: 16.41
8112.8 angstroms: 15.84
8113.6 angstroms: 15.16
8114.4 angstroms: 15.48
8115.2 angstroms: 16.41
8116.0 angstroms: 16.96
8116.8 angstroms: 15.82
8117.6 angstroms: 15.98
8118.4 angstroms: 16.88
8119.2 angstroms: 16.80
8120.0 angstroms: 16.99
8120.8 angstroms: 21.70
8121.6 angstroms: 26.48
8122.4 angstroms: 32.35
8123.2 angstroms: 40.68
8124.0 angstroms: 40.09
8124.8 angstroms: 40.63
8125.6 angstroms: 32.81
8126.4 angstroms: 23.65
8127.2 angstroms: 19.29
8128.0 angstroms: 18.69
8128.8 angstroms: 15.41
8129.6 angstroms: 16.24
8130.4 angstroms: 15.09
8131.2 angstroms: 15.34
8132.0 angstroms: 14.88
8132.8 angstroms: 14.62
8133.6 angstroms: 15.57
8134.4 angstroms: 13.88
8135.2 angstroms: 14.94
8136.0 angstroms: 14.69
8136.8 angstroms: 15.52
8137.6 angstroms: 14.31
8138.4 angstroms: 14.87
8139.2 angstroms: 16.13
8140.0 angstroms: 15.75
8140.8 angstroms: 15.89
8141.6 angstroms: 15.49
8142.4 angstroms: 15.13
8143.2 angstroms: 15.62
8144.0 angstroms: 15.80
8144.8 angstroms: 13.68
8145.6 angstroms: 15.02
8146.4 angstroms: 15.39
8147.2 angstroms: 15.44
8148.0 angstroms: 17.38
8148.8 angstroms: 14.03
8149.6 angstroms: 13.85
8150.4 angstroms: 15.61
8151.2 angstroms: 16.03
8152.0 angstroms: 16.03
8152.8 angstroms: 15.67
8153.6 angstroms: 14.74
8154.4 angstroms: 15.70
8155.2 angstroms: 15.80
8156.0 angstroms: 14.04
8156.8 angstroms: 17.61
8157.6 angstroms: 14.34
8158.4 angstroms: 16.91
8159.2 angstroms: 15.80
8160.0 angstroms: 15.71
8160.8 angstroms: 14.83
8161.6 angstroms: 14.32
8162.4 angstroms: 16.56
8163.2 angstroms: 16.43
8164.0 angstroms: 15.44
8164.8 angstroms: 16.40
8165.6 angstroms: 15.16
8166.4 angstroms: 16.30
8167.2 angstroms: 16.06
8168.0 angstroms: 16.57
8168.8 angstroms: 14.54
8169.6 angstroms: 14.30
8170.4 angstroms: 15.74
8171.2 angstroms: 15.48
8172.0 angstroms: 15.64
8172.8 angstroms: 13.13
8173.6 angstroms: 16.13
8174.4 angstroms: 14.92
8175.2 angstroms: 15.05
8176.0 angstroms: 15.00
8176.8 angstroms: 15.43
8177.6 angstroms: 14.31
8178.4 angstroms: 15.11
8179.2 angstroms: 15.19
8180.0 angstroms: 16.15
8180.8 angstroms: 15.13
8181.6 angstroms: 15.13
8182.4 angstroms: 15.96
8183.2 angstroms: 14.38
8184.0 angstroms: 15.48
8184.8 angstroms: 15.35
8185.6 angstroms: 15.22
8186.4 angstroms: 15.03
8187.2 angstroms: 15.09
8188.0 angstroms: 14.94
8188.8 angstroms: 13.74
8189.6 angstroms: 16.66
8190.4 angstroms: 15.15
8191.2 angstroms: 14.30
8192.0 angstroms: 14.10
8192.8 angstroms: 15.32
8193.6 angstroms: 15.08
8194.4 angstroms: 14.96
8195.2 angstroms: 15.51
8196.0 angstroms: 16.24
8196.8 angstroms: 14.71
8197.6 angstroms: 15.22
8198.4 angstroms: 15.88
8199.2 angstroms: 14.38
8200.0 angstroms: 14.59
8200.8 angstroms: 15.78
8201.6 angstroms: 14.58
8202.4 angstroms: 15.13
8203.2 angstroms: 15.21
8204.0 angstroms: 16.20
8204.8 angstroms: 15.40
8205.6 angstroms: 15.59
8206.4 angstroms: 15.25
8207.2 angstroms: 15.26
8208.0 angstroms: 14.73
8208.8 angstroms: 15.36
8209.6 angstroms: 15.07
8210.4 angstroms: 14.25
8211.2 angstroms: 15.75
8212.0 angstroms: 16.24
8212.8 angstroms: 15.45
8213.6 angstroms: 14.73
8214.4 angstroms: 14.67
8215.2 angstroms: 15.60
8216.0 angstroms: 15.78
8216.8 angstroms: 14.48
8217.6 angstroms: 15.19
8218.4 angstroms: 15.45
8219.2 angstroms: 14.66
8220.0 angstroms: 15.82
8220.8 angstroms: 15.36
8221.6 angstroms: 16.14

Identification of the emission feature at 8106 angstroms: [S II] 6716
